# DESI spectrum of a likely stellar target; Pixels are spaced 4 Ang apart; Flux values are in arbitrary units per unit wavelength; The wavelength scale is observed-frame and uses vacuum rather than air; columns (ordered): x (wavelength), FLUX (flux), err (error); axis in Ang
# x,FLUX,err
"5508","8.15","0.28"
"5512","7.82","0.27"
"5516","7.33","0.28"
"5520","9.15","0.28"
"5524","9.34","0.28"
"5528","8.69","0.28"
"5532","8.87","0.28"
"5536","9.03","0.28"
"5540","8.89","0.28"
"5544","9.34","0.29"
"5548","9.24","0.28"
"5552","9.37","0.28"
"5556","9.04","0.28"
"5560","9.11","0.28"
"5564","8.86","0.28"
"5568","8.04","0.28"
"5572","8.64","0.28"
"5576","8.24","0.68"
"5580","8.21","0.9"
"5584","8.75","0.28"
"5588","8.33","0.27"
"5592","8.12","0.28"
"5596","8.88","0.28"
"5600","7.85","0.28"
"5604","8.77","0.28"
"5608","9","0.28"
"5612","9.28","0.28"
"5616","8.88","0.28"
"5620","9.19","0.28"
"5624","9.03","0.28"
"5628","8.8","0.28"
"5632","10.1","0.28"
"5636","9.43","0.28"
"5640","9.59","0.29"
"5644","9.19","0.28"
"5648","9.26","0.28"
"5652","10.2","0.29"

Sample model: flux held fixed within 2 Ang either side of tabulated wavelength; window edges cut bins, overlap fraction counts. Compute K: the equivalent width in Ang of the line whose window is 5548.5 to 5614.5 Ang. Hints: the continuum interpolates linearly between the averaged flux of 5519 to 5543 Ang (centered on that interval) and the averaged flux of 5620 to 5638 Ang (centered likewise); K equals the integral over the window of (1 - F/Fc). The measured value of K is 3.6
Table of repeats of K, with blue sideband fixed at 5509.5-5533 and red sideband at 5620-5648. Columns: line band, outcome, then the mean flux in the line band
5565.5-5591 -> 1.6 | 8.37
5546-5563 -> -0.8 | 9.17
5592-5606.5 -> 1.0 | 8.46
